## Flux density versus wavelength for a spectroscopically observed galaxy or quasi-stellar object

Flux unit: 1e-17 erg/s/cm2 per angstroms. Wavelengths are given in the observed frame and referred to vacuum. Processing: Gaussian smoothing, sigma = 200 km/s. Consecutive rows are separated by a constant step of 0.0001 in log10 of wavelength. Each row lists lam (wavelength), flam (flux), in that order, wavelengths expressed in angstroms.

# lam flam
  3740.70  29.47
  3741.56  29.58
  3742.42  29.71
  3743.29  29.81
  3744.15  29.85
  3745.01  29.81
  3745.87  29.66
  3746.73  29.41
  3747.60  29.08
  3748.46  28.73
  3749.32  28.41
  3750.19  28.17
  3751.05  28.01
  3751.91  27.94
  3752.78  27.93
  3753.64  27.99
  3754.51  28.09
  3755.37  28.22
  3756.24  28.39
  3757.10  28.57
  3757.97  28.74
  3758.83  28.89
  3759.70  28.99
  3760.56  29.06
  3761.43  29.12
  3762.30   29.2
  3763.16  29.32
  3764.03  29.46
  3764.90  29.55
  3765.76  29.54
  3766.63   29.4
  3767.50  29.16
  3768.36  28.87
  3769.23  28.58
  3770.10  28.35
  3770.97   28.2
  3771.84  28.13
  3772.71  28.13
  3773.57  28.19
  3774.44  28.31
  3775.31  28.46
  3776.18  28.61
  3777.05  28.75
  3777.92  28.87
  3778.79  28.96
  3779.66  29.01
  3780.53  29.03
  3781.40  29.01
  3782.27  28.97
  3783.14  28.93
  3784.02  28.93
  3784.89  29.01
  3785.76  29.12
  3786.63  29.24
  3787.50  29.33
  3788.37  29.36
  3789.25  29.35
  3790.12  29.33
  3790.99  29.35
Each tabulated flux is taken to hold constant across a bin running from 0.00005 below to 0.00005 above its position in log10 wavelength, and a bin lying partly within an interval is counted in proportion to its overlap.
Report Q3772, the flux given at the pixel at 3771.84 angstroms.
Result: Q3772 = 28.13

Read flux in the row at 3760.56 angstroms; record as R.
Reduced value 29.06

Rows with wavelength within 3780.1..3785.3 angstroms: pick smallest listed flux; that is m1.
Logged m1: 28.93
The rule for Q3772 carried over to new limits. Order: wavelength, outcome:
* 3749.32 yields 28.41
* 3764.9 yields 29.55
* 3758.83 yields 28.89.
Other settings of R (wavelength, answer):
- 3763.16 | 29.32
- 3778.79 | 28.96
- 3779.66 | 29.01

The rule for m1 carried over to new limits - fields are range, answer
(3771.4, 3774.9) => 28.13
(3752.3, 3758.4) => 27.93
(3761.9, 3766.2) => 29.2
